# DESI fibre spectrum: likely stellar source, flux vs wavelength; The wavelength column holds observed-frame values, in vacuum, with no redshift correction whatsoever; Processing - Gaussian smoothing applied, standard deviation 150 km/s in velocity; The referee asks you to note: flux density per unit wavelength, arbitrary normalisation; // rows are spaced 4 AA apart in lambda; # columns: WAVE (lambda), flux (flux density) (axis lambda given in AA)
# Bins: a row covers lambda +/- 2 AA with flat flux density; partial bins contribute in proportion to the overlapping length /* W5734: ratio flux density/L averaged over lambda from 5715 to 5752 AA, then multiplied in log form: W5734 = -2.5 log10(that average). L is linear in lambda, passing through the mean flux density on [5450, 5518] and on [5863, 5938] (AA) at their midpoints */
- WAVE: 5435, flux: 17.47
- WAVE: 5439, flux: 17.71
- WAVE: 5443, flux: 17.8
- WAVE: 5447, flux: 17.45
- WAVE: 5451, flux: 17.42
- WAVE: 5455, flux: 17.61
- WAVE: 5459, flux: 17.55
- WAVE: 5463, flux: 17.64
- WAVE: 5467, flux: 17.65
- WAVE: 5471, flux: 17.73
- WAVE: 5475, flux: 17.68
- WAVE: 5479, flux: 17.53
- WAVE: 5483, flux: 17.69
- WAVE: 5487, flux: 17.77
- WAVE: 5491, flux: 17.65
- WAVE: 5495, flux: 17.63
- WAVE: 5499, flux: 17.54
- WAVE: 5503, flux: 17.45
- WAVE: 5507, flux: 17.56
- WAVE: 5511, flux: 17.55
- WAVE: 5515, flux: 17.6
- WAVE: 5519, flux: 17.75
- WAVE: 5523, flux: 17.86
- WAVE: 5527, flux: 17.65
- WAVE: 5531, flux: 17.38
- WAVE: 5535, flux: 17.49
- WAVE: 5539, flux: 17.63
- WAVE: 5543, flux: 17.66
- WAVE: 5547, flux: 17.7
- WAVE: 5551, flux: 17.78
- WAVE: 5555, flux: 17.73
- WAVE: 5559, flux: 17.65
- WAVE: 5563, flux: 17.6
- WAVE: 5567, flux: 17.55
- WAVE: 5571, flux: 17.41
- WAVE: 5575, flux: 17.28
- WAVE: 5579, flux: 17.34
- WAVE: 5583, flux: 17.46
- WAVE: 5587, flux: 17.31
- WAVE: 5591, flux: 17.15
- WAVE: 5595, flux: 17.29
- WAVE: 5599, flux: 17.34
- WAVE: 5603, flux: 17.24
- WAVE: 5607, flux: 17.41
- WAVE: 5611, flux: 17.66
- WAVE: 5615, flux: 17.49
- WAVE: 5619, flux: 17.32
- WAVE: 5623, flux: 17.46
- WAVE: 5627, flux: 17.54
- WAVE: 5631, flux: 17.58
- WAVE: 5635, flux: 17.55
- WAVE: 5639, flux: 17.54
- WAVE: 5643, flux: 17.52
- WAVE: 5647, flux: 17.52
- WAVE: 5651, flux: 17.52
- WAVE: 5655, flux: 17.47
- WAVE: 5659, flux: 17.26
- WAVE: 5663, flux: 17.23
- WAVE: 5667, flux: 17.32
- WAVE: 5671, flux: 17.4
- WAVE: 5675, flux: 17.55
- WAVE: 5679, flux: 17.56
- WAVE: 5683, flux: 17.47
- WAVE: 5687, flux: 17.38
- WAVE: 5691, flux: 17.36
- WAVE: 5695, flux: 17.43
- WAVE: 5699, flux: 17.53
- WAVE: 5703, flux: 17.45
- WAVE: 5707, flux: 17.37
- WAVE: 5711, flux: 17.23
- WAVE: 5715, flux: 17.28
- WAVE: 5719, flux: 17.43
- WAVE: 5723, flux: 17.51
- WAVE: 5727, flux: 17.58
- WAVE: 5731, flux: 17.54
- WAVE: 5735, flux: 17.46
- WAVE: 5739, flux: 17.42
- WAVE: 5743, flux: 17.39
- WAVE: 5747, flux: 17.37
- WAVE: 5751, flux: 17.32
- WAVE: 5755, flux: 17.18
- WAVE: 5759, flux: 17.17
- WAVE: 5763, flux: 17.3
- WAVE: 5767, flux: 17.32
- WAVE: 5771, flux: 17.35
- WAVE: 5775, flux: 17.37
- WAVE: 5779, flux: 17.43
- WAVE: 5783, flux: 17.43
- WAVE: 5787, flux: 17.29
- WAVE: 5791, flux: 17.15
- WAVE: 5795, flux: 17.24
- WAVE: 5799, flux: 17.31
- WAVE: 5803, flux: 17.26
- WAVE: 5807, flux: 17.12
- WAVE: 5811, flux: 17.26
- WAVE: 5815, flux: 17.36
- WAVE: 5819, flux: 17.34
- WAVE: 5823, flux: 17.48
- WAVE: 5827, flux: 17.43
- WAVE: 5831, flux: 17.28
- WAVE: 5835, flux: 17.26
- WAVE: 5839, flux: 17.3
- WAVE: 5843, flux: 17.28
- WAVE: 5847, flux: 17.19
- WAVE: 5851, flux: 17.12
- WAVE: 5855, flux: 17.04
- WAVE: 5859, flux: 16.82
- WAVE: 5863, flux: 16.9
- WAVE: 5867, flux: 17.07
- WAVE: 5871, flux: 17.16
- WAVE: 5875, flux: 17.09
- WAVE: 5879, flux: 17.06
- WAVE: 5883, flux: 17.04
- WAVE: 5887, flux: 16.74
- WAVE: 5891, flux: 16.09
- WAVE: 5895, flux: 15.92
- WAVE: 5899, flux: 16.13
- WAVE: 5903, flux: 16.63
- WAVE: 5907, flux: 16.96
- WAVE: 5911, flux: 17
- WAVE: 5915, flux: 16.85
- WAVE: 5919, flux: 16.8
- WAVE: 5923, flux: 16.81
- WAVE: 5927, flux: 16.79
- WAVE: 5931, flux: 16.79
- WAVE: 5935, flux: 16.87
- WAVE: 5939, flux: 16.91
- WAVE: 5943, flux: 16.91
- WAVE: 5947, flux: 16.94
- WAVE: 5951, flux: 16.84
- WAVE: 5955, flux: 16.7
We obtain -0.02 mag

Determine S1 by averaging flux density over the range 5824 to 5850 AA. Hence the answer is 17.3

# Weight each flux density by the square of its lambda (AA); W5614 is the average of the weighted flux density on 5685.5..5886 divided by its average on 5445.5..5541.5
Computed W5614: 1.09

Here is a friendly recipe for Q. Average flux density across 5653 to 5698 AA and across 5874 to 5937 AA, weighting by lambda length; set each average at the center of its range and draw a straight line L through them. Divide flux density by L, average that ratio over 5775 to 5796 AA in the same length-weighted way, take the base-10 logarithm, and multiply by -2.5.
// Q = -0.02 mag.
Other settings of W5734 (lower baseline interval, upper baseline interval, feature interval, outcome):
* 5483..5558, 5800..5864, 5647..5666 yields 0.00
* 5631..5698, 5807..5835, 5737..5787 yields 0.00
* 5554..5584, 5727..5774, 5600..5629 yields 0.00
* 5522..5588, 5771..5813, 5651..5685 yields 0.00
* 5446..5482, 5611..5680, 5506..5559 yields -0.01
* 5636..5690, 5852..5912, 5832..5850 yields -0.02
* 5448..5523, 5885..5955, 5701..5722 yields -0.01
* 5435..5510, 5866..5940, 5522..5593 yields -0.01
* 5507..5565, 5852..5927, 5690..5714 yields -0.01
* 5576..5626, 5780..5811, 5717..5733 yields -0.01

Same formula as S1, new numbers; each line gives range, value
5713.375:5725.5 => 17.4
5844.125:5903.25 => 16.8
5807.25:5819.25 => 17.3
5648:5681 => 17.4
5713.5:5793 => 17.4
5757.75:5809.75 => 17.3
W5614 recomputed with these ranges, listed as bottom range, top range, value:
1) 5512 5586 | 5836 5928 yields 1.08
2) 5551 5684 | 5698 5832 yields 1.05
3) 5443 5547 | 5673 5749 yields 1.07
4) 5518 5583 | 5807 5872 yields 1.08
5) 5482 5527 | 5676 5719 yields 1.06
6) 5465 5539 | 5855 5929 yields 1.09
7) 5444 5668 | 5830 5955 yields 1.08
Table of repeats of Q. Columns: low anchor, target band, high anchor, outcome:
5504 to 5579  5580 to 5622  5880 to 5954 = 0.005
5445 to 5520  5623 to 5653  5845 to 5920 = -0.015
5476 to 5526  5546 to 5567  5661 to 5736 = -0.006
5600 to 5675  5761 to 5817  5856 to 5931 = -0.016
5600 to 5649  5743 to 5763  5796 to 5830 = 0.006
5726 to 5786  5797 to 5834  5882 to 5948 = -0.012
